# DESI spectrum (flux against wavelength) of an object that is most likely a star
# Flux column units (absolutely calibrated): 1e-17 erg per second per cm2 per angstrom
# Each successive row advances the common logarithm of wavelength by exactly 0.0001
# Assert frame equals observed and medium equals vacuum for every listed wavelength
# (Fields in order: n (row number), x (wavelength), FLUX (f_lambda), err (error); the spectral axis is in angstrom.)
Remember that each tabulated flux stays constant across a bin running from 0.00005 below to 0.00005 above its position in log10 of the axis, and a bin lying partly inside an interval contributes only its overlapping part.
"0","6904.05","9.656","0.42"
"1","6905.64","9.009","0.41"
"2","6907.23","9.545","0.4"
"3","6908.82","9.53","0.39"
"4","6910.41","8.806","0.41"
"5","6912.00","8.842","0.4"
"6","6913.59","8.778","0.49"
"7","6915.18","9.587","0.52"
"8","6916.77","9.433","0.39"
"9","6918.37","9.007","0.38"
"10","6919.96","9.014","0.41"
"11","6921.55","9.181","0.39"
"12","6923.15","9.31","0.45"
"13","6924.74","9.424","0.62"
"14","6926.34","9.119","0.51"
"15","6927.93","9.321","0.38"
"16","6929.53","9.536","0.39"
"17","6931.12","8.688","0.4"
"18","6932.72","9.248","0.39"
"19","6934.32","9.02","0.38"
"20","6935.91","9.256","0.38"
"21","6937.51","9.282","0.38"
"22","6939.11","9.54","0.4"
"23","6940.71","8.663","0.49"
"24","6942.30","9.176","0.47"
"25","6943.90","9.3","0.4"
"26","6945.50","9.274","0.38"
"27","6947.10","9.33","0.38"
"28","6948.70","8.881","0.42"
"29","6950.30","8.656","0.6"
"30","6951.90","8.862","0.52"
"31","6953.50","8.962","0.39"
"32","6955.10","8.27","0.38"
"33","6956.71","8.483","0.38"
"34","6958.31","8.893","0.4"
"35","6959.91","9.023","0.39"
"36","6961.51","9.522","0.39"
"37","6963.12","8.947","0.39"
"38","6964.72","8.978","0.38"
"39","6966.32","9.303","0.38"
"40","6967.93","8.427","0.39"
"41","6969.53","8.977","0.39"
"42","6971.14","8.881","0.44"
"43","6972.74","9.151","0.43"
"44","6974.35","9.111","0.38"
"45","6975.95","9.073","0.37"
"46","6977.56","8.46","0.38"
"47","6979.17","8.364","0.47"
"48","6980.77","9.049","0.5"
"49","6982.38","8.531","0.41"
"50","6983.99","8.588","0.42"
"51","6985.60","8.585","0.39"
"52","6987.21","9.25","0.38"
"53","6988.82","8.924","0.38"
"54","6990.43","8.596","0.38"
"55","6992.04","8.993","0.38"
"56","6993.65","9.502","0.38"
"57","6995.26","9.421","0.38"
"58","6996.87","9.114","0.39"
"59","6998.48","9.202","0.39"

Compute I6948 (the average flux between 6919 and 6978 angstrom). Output 9.05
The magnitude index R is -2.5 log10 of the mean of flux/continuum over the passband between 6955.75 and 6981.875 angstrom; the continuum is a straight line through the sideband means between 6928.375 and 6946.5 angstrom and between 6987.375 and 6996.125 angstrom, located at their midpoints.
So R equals 0.03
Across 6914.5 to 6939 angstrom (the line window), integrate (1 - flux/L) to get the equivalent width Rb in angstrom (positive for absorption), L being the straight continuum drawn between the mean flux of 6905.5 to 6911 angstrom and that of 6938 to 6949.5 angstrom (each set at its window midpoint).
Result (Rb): -0.1 angstrom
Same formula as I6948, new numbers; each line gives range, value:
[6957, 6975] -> 9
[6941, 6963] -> 8.96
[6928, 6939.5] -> 9.22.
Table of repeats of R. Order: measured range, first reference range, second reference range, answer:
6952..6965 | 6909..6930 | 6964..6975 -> 0.02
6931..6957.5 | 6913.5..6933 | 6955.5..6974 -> 0.01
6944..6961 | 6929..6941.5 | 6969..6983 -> 0.02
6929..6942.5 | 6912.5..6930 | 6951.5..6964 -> -0.01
